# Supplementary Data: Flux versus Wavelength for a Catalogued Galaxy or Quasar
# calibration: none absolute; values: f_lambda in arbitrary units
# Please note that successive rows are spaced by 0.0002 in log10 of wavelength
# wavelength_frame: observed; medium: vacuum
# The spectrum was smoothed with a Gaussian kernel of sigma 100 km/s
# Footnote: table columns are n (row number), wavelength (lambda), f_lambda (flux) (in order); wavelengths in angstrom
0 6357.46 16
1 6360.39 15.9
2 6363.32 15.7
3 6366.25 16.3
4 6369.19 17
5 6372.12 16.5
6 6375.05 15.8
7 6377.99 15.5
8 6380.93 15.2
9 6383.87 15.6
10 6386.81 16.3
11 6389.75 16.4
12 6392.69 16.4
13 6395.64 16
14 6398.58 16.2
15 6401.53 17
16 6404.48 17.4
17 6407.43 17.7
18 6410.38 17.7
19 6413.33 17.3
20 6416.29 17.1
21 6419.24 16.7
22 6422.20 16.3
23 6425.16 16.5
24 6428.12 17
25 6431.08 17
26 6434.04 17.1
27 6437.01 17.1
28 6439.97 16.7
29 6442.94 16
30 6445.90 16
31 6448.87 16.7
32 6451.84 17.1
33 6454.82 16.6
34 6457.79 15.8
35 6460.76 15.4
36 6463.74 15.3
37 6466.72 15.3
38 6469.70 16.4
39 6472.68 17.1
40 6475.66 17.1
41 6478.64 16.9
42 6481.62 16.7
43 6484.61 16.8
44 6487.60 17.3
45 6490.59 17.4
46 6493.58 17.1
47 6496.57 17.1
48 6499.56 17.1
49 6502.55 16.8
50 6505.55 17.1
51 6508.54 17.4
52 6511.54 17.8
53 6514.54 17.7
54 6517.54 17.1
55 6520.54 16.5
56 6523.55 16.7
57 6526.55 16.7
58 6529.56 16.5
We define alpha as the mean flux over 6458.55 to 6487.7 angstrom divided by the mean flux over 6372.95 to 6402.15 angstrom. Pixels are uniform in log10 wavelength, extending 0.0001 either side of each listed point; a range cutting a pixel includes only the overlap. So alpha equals 1.02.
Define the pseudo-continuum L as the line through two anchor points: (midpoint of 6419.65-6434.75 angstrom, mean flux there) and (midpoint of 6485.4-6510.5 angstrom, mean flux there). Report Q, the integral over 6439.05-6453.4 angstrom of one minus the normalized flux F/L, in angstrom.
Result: 0.3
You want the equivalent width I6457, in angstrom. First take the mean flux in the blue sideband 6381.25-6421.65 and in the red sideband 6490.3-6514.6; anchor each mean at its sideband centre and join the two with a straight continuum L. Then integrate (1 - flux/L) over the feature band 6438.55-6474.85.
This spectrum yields 1.7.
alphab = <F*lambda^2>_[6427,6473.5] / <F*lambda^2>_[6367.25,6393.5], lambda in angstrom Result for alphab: 1.0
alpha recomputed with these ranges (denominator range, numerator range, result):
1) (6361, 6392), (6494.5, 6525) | 1.07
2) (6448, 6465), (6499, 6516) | 1.07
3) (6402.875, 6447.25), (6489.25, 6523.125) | 1.02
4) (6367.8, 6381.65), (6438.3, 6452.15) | 1.03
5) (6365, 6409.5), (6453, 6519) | 1.03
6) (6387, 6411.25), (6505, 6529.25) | 1.02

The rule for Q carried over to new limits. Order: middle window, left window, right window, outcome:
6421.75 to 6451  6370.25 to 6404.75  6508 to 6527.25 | -0.24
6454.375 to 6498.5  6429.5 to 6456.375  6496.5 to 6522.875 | 0.99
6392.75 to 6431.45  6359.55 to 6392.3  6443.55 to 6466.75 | -2.04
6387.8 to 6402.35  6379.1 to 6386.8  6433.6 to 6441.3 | -0.45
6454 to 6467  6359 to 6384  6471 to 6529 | 0.82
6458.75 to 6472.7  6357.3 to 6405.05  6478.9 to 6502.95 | 0.89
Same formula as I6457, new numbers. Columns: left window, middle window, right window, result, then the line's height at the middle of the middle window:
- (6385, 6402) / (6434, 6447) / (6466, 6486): 0.0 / 16.5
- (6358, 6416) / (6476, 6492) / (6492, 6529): -0.1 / 16.9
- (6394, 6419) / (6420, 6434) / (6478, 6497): 0.2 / 17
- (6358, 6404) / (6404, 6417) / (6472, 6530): -0.9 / 16.4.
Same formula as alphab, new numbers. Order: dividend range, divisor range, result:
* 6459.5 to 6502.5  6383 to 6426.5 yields 1.02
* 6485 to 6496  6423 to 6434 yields 1.04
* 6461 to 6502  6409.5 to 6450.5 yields 1.01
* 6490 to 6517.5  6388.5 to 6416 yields 1.05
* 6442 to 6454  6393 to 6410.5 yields 0.99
